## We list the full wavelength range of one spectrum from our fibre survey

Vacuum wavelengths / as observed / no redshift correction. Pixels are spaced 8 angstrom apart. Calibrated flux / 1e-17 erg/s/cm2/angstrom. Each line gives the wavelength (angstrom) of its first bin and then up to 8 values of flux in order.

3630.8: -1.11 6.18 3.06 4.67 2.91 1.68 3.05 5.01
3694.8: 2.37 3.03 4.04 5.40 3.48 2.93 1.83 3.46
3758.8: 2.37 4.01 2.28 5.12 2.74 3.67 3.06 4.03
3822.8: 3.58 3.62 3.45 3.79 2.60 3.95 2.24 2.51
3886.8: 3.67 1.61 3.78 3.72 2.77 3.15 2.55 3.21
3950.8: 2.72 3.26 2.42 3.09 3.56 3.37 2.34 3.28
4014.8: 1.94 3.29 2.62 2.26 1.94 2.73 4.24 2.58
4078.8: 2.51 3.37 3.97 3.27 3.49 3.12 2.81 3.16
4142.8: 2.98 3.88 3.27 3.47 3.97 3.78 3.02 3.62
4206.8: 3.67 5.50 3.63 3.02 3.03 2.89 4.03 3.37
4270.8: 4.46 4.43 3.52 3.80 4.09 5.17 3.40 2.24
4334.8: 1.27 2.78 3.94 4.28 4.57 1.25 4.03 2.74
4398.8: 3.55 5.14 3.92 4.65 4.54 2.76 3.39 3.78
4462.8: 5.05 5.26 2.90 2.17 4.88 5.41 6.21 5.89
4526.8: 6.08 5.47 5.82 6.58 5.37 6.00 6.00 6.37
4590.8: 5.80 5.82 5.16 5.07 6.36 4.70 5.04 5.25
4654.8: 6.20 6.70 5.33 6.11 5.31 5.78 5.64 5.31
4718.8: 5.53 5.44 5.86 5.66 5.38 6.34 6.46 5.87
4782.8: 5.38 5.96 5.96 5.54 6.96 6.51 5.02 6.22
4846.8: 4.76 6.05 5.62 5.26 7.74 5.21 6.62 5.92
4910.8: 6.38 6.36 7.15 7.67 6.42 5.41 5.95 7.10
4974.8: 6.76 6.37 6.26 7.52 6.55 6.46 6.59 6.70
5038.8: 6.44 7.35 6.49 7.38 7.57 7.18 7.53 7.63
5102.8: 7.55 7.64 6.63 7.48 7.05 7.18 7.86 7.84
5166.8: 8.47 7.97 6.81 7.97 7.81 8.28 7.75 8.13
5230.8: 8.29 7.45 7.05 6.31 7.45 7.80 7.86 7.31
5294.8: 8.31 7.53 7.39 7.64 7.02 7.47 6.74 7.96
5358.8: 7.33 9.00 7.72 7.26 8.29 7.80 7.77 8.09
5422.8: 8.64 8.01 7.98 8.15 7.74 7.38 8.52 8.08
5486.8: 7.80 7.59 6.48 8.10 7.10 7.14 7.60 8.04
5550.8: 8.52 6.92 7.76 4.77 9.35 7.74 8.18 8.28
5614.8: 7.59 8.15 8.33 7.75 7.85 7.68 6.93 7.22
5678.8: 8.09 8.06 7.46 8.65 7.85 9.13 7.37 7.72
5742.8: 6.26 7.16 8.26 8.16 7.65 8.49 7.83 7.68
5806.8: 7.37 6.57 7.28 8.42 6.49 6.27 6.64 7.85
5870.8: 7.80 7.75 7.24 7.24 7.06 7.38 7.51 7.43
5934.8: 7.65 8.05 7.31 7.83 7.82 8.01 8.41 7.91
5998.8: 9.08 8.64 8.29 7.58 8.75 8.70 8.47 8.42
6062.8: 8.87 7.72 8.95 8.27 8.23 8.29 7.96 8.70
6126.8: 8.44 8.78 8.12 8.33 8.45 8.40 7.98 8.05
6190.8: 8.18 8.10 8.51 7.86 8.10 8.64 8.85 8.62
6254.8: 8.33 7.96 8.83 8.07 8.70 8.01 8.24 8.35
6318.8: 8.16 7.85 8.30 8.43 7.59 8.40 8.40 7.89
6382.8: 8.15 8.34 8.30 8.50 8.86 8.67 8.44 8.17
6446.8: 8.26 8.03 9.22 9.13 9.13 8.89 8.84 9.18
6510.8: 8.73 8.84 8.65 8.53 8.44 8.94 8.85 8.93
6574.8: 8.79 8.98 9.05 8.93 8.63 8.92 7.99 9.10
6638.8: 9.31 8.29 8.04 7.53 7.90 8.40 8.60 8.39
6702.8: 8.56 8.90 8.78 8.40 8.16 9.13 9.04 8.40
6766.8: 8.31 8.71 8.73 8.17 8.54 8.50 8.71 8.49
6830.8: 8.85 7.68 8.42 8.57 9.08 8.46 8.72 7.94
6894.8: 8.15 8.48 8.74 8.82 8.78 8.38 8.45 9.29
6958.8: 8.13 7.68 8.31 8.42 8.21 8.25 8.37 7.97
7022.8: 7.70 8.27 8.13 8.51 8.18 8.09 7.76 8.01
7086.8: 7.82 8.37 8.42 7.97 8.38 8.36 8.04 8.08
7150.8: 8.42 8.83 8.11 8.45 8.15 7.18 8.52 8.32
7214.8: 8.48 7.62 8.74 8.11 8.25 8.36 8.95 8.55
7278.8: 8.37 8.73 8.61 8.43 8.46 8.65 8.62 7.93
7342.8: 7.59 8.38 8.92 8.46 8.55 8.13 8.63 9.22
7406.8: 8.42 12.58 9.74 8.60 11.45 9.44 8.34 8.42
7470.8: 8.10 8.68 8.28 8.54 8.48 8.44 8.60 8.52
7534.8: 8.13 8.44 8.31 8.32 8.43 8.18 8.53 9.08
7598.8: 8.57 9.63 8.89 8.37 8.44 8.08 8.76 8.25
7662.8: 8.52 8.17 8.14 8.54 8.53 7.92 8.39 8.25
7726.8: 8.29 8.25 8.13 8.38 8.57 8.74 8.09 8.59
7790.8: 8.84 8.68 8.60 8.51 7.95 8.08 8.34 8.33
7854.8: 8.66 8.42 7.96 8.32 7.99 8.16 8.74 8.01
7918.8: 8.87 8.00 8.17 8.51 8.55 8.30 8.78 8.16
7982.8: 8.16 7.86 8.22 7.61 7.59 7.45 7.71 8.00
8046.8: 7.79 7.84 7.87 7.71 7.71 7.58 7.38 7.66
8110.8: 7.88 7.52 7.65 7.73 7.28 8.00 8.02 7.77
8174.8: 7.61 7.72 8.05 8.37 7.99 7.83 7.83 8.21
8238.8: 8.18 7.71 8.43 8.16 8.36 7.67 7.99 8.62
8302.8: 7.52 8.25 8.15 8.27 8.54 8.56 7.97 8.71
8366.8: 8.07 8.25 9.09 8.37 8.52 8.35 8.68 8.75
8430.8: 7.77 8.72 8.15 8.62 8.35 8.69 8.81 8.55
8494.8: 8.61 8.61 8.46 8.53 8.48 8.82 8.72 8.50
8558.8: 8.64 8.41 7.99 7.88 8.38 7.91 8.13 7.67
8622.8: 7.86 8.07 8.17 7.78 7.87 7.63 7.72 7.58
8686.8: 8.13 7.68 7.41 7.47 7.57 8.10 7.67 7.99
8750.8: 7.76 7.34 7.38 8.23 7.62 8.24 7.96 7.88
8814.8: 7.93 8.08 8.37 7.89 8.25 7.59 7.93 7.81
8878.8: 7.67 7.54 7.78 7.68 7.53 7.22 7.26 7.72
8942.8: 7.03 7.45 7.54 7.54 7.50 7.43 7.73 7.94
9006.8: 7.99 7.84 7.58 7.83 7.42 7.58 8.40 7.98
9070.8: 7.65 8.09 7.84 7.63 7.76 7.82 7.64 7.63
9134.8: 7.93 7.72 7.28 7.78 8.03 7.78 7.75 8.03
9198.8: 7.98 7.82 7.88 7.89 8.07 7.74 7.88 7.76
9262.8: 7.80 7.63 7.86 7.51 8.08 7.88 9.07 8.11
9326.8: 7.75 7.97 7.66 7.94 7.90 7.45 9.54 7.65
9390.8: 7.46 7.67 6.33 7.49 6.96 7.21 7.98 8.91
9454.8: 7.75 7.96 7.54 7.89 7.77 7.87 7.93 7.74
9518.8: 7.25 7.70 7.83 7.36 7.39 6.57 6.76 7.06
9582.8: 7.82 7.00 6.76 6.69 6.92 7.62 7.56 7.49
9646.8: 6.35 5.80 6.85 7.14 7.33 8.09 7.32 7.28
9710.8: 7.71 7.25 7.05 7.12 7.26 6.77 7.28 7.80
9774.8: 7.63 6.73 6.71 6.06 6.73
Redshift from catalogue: 0.130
